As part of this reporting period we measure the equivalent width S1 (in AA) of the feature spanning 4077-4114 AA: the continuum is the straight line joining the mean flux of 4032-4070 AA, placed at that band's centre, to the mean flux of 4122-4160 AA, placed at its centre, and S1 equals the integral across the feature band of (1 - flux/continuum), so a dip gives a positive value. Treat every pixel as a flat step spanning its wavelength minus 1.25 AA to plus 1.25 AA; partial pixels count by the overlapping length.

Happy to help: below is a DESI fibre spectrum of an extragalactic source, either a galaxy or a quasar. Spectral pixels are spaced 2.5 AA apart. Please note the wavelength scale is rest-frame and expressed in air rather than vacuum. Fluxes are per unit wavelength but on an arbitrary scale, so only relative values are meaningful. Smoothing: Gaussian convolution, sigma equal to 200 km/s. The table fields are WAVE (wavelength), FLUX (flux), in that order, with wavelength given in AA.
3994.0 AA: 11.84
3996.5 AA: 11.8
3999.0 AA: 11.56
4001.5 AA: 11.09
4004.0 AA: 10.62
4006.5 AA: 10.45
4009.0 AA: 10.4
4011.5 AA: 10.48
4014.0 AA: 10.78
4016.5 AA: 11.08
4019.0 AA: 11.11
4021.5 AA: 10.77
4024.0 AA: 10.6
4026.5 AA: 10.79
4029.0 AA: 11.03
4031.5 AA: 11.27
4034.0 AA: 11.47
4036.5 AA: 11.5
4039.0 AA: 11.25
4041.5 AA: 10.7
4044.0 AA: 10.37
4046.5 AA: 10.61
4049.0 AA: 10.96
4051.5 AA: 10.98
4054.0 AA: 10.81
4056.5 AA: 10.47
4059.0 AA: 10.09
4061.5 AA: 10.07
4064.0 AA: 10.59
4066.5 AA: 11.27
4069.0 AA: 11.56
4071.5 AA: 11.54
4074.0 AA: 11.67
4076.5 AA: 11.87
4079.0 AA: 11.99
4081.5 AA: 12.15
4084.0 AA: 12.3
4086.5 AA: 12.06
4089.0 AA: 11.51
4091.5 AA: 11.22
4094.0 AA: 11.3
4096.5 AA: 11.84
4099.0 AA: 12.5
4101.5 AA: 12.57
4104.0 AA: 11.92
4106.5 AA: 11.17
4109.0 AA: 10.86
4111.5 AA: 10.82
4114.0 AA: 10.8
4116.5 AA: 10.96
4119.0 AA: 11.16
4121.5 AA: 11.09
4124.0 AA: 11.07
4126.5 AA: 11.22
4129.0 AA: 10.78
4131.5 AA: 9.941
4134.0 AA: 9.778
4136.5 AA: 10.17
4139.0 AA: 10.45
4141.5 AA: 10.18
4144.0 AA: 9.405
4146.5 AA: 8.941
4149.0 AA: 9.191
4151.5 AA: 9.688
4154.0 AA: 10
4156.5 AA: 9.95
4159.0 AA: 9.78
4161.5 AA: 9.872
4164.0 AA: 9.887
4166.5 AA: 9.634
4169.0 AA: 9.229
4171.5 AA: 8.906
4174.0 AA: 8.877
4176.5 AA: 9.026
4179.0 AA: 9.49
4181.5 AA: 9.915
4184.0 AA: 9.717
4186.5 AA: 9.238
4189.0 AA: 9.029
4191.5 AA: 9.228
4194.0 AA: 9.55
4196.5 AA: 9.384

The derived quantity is -4.4 AA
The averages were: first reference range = 10.9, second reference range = 10.1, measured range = 11.7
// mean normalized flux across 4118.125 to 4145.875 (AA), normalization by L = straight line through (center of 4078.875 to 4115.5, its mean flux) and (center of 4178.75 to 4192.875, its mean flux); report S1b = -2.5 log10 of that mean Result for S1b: 0.04 mag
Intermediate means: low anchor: 11.7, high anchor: 9.43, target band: 10.4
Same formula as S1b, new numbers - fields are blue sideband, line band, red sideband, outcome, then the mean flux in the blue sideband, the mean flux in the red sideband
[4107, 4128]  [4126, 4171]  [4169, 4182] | 0.020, 11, 9.2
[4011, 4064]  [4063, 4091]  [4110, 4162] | -0.106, 10.8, 10.3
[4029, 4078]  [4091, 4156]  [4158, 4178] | -0.071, 11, 9.4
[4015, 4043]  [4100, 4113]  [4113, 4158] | -0.099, 11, 10.3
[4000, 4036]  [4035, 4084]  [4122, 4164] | -0.052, 10.9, 10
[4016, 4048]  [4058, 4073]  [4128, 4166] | -0.024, 11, 9.86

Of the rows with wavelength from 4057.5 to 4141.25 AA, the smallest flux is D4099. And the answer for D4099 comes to 9.778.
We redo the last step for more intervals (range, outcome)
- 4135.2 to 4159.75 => 8.941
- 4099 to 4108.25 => 11.17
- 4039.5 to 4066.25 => 10.07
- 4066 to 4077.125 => 11.27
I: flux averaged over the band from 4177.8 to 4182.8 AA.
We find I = 9.7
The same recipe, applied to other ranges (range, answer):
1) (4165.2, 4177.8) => 9.14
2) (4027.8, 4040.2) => 11.3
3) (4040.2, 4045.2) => 10.5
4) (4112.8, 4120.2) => 11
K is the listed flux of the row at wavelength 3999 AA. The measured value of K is 11.56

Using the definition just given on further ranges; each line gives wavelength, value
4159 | 9.78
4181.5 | 9.915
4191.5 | 9.228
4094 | 11.3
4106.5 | 11.17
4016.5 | 11.08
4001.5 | 11.09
